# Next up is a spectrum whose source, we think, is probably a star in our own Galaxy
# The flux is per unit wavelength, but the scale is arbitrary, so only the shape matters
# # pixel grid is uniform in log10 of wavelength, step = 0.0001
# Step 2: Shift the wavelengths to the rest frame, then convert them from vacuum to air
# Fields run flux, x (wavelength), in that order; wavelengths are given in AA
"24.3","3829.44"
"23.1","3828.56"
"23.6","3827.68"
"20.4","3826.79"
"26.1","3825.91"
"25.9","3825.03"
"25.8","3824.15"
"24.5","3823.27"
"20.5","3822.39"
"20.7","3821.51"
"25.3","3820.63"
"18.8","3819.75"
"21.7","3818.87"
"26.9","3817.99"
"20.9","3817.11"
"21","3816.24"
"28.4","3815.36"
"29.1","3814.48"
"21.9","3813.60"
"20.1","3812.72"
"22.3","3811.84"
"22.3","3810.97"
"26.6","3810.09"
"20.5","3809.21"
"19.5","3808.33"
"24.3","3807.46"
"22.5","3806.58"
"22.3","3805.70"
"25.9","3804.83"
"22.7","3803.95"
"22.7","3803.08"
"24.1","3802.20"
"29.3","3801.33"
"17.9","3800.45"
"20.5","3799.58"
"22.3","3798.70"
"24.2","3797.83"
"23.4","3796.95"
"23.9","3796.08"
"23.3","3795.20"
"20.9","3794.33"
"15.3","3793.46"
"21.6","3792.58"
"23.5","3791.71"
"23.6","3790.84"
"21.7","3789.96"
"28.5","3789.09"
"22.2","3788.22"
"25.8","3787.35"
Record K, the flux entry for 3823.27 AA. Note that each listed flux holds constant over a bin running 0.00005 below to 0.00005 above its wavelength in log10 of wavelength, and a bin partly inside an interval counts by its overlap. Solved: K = 24.5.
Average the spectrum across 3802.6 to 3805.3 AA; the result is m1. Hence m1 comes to 23.8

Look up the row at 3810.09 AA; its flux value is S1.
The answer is 26.6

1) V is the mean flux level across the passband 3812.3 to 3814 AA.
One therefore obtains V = 21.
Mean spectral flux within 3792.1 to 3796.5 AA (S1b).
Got 21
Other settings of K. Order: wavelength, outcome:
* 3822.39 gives 20.5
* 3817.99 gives 26.9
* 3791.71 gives 23.5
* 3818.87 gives 21.7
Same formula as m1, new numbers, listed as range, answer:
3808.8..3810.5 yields 23.5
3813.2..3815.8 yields 26.5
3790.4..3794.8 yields 21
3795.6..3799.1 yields 23.4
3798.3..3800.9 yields 20.2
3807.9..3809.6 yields 20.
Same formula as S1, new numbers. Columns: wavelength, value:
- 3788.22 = 22.2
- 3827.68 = 23.6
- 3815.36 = 28.4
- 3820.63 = 25.3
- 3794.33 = 20.9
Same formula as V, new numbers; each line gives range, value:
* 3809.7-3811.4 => 24.4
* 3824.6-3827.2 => 24.2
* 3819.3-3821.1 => 22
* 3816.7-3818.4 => 23.9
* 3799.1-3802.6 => 22.9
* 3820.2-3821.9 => 23.1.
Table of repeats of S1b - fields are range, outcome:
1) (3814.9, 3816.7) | 24.8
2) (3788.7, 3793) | 23.7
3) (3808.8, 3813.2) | 22.4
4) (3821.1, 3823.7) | 21.9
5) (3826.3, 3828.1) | 22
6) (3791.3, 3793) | 22.6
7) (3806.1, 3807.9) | 23.4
